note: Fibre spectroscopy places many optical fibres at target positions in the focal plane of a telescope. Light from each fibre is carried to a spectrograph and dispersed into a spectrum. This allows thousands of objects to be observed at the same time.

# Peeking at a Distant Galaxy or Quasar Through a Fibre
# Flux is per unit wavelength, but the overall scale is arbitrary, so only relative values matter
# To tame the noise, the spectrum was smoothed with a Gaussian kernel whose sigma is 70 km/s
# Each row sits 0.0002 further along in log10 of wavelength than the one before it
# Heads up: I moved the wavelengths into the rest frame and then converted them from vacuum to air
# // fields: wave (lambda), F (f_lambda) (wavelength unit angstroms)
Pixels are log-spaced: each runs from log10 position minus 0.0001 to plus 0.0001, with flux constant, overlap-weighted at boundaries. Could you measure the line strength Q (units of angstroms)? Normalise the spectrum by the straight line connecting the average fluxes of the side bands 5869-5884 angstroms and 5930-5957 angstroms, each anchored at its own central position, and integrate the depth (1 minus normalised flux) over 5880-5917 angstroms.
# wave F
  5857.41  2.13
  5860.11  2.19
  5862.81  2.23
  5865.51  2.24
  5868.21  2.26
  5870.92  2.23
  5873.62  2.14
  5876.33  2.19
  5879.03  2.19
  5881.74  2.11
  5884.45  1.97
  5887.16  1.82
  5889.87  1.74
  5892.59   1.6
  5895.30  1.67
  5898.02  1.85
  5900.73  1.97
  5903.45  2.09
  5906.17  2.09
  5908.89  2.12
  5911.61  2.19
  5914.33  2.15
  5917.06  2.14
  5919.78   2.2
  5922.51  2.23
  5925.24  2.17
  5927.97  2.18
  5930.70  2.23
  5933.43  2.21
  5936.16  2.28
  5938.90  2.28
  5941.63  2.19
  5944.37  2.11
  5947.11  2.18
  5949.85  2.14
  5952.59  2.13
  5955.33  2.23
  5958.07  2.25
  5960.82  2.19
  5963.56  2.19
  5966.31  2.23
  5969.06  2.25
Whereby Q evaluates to 3.6 angstroms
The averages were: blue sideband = 2.16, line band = 1.96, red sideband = 2.2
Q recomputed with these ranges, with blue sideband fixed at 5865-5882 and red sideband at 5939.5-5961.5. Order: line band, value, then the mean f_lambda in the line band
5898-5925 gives 0.9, 2.12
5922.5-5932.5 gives -0.1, 2.2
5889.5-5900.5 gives 2.3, 1.74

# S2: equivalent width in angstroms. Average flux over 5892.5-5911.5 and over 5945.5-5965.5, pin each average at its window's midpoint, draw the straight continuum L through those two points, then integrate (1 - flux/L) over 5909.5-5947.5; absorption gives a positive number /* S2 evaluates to -2.3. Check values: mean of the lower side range 1.95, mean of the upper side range 2.19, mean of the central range 2.19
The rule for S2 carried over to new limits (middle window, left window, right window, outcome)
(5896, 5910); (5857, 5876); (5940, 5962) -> 1.2 angstroms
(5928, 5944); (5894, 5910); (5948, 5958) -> -0.9 angstroms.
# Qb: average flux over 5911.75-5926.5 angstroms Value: 2.18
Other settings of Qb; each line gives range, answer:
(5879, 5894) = 1.88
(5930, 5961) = 2.2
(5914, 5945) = 2.2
